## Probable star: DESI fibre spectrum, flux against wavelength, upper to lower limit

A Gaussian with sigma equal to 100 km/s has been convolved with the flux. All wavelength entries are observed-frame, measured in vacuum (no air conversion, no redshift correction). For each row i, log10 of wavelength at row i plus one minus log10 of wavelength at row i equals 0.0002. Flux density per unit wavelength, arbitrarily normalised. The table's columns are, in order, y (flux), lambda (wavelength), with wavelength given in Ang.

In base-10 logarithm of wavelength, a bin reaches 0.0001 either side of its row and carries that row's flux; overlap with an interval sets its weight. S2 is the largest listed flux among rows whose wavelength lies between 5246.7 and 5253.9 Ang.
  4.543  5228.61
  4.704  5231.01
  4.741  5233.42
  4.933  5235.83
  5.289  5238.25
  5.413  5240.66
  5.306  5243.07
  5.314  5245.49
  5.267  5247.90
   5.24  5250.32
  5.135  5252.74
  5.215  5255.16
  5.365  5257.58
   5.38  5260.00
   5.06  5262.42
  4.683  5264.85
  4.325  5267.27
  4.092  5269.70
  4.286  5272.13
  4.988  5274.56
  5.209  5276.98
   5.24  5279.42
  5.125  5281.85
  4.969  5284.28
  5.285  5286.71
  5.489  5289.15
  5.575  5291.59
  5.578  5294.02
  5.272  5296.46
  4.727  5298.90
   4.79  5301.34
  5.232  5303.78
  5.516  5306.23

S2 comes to 5.267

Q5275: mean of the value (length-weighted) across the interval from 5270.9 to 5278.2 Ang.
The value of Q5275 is 4.83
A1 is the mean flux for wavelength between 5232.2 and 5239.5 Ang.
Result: 4.99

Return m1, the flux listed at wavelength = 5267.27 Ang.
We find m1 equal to 4.325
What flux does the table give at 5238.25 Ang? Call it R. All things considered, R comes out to 5.289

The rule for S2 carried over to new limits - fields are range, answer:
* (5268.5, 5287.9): 5.285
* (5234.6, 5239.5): 5.289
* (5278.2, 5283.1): 5.24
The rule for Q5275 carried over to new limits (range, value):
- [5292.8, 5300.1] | 5.2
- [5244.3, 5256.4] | 5.24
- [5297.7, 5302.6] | 4.77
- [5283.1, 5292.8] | 5.33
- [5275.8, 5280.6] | 5.21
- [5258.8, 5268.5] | 4.86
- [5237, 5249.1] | 5.32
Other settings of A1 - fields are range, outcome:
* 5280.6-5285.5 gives 5.06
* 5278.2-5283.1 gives 5.18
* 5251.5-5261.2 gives 5.27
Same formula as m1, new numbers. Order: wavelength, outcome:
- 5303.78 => 5.232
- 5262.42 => 5.06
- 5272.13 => 4.286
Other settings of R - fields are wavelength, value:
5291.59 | 5.575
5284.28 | 4.969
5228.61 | 4.543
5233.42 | 4.741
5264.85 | 4.683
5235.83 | 4.933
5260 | 5.38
